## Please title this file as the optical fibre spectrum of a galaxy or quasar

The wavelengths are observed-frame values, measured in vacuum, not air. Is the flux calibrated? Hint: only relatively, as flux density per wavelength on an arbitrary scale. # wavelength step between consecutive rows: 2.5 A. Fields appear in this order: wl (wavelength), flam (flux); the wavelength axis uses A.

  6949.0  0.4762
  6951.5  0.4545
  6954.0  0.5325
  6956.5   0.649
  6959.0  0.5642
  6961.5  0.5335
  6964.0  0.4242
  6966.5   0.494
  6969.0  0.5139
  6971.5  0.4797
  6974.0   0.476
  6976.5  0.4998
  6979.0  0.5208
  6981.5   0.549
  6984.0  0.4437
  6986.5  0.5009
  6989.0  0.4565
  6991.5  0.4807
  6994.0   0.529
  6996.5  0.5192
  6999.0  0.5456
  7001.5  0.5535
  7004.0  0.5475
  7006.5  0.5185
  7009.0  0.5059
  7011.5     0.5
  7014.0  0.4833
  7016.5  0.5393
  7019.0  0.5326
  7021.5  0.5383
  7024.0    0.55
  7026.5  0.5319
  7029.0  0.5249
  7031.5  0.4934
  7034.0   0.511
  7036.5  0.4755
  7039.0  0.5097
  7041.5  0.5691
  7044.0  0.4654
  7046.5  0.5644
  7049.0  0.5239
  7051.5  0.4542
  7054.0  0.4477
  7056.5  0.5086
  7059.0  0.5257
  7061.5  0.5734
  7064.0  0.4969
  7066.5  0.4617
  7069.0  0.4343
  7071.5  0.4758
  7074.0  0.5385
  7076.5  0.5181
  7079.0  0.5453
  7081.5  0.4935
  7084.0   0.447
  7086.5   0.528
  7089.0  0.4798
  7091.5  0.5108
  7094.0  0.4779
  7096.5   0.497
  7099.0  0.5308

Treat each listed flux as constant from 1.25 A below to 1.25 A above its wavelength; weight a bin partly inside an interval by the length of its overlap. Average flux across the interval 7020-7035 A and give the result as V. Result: 0.525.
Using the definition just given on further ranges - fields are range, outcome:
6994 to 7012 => 0.528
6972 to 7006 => 0.509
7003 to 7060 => 0.514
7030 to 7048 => 0.513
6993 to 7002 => 0.536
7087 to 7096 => 0.493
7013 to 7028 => 0.53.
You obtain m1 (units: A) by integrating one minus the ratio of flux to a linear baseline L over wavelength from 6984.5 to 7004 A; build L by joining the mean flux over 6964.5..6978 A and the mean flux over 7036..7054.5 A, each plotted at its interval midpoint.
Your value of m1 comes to -0.7 A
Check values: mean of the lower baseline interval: 0.489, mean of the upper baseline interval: 0.504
